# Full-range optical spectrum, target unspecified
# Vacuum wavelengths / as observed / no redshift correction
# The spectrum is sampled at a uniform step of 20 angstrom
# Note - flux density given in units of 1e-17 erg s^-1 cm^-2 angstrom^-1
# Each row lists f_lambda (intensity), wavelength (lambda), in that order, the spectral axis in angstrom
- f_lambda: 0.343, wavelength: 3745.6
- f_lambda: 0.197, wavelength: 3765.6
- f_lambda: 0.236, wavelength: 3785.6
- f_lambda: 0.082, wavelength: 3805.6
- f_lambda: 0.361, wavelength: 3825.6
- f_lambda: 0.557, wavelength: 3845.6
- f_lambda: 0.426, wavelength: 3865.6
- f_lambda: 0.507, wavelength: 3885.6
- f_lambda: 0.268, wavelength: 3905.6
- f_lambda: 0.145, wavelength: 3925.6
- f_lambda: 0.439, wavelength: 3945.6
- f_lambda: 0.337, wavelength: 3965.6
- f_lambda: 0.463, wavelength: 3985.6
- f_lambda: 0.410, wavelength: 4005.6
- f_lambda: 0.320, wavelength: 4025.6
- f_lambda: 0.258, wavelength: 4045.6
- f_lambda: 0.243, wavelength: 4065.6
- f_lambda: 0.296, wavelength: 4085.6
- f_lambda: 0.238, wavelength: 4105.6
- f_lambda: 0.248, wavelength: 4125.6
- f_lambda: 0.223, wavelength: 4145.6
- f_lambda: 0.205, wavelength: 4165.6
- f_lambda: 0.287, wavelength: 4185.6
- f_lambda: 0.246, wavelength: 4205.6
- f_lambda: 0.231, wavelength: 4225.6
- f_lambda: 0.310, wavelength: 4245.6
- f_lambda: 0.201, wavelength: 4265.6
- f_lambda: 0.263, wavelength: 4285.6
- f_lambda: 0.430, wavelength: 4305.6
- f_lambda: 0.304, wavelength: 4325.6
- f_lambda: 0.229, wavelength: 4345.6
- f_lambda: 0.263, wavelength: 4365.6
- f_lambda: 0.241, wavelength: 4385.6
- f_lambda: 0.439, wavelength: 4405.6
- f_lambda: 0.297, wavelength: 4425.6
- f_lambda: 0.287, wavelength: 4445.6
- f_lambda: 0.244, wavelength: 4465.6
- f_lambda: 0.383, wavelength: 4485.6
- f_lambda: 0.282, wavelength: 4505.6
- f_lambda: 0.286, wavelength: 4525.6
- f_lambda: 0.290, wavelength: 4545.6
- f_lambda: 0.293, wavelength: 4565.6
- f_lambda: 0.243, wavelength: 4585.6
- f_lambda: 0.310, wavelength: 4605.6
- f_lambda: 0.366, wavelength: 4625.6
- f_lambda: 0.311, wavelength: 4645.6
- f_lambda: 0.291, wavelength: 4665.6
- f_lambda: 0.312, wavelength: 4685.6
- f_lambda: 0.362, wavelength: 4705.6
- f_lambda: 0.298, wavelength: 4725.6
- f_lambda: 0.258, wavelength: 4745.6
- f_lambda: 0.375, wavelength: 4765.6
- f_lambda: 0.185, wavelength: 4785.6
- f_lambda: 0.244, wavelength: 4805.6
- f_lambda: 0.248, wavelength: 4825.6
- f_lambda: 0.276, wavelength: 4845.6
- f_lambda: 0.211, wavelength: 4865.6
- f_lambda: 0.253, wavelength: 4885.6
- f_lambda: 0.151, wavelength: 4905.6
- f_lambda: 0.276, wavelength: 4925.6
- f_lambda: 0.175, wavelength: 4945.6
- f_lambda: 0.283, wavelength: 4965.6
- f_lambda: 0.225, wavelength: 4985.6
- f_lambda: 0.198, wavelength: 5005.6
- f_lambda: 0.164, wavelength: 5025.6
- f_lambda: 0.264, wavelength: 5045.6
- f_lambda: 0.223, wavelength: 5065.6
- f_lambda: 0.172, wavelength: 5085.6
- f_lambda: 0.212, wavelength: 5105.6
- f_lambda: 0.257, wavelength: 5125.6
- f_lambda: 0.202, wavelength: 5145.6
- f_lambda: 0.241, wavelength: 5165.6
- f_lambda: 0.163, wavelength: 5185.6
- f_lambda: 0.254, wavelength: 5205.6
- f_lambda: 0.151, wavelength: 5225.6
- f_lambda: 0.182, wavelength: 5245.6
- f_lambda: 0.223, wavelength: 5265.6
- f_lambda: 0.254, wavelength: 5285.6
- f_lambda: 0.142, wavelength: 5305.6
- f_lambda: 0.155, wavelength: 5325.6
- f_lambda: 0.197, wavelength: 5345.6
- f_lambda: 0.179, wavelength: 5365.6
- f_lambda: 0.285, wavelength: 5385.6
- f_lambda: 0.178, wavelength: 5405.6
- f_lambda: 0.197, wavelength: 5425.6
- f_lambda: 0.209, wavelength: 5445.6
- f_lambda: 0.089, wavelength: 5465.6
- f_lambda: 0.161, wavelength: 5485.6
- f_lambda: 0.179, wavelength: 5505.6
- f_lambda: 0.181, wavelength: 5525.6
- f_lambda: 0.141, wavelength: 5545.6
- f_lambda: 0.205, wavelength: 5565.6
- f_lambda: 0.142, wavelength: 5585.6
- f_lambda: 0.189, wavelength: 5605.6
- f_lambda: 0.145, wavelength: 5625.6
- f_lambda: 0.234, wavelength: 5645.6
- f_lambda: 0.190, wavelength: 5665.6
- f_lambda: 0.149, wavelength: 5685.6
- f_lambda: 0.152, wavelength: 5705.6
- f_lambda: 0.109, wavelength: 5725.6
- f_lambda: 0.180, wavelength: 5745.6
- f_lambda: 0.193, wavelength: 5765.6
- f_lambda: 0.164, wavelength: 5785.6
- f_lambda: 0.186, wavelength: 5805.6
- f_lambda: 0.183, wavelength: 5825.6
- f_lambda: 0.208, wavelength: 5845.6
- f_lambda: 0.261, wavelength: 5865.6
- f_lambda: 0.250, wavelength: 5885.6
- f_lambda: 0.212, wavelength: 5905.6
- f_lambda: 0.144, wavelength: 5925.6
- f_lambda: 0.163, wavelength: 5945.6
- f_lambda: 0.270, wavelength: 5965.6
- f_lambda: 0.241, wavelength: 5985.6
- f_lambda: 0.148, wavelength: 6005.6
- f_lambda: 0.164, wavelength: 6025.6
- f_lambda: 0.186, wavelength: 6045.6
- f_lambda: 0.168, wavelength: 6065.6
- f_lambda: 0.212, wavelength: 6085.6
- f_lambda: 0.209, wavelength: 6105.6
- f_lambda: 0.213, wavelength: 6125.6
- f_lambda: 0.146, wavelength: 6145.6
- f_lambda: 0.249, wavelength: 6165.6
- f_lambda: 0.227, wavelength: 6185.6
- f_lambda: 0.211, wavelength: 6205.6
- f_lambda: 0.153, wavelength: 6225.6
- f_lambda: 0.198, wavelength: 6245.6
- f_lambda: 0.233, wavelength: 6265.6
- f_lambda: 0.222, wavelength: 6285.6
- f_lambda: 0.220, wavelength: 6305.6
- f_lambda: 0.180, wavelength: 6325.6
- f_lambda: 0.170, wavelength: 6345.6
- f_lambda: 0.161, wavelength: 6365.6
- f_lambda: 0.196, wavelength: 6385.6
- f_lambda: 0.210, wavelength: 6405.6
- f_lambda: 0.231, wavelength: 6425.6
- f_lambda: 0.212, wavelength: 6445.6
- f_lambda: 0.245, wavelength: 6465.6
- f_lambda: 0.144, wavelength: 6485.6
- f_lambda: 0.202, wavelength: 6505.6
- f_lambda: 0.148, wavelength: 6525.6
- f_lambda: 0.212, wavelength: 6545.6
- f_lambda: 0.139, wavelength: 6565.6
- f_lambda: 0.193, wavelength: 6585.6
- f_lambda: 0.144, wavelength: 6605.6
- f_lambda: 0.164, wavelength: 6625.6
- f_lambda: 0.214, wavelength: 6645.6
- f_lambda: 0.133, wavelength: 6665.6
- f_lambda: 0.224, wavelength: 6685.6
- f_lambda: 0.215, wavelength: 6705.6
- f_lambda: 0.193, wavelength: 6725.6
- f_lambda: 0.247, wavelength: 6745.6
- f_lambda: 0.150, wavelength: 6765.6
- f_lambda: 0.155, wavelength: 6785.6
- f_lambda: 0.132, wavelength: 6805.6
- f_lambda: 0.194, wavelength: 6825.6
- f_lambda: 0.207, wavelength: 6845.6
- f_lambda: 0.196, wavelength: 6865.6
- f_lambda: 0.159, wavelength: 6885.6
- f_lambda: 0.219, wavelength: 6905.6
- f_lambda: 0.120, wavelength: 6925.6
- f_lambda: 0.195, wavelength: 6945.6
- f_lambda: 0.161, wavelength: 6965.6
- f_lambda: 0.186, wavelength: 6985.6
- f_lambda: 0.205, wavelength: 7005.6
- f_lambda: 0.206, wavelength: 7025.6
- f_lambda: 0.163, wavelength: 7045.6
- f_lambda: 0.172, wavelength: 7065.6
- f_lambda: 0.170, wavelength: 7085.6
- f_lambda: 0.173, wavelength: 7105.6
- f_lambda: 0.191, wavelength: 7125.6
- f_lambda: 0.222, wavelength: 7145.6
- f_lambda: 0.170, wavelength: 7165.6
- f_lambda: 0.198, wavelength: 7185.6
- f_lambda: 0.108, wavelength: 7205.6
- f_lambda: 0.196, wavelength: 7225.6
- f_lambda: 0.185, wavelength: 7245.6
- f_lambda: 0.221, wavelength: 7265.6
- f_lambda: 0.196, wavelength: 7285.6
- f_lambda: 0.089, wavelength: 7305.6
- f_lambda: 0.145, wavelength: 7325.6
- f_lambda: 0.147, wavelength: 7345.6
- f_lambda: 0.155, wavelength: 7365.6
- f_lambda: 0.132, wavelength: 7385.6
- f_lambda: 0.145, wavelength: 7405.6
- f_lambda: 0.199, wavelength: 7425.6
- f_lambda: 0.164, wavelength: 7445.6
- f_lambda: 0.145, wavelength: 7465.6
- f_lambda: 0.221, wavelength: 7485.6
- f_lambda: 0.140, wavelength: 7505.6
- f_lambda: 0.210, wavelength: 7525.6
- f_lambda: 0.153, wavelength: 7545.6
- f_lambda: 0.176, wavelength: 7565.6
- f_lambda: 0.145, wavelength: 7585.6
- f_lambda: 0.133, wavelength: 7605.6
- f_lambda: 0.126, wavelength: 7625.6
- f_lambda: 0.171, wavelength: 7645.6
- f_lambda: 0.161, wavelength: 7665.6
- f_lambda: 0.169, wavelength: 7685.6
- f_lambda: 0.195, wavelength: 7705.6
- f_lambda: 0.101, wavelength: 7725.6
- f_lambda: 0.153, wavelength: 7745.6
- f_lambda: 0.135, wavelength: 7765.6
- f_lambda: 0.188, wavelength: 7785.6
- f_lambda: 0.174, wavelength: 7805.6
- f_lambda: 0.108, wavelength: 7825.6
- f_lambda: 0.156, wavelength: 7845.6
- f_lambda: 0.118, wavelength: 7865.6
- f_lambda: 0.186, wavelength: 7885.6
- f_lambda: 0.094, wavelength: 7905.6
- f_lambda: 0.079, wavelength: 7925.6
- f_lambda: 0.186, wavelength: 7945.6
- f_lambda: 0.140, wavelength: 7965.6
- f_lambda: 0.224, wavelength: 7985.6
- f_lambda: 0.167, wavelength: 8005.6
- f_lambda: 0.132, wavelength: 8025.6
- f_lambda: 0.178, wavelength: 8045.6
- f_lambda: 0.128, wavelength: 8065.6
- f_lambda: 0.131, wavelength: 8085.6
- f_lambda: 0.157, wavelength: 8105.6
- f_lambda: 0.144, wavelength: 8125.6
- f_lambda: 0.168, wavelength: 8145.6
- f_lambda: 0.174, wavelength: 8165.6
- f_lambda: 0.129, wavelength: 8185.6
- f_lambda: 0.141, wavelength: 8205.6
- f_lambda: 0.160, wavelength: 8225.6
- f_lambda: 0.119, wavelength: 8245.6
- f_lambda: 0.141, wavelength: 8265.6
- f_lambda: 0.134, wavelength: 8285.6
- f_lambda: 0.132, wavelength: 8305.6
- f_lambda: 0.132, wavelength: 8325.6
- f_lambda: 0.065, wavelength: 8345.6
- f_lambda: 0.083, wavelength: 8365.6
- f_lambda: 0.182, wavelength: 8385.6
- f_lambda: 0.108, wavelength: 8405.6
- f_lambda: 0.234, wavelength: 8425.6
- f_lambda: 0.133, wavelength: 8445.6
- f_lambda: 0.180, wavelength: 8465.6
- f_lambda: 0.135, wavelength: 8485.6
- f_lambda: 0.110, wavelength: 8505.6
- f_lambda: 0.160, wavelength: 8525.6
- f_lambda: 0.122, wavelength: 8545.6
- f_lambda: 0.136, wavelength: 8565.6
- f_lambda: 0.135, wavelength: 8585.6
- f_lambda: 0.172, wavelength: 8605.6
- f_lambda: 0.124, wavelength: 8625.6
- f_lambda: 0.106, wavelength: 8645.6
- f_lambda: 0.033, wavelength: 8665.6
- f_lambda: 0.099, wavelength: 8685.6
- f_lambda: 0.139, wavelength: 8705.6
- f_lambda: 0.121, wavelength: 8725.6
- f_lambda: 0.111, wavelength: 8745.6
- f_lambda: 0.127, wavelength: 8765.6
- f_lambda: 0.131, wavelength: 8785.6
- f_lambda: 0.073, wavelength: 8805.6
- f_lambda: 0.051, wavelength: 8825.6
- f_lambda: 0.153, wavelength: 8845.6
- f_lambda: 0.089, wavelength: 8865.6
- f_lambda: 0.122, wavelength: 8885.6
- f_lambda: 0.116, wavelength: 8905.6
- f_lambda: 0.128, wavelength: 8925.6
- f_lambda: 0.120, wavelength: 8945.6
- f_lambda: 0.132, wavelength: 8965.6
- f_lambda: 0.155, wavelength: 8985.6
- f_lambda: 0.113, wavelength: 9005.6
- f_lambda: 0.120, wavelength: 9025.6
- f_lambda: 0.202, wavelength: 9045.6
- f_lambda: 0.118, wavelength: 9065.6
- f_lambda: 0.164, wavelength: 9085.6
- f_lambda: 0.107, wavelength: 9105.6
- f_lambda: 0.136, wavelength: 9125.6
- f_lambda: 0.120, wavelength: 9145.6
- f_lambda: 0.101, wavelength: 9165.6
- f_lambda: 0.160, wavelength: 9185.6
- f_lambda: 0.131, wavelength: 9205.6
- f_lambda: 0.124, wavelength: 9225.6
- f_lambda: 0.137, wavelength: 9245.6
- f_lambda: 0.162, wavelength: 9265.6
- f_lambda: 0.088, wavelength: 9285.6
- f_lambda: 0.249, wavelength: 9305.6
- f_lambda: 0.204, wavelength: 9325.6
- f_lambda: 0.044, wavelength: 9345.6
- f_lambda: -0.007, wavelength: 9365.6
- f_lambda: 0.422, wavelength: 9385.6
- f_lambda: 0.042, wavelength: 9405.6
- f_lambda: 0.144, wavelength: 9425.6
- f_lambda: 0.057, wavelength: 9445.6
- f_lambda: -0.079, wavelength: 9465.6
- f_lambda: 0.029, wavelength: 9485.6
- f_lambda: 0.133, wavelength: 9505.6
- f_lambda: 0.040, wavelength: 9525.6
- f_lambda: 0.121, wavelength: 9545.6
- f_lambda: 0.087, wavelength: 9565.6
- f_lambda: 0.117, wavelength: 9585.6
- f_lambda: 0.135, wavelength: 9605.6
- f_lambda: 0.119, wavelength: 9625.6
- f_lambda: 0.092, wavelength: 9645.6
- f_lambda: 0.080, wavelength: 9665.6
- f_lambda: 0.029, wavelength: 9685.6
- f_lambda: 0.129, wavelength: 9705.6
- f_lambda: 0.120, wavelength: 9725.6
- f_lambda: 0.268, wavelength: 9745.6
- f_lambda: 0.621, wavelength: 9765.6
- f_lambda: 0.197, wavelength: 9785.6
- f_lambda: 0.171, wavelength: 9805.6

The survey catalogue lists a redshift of 1.618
